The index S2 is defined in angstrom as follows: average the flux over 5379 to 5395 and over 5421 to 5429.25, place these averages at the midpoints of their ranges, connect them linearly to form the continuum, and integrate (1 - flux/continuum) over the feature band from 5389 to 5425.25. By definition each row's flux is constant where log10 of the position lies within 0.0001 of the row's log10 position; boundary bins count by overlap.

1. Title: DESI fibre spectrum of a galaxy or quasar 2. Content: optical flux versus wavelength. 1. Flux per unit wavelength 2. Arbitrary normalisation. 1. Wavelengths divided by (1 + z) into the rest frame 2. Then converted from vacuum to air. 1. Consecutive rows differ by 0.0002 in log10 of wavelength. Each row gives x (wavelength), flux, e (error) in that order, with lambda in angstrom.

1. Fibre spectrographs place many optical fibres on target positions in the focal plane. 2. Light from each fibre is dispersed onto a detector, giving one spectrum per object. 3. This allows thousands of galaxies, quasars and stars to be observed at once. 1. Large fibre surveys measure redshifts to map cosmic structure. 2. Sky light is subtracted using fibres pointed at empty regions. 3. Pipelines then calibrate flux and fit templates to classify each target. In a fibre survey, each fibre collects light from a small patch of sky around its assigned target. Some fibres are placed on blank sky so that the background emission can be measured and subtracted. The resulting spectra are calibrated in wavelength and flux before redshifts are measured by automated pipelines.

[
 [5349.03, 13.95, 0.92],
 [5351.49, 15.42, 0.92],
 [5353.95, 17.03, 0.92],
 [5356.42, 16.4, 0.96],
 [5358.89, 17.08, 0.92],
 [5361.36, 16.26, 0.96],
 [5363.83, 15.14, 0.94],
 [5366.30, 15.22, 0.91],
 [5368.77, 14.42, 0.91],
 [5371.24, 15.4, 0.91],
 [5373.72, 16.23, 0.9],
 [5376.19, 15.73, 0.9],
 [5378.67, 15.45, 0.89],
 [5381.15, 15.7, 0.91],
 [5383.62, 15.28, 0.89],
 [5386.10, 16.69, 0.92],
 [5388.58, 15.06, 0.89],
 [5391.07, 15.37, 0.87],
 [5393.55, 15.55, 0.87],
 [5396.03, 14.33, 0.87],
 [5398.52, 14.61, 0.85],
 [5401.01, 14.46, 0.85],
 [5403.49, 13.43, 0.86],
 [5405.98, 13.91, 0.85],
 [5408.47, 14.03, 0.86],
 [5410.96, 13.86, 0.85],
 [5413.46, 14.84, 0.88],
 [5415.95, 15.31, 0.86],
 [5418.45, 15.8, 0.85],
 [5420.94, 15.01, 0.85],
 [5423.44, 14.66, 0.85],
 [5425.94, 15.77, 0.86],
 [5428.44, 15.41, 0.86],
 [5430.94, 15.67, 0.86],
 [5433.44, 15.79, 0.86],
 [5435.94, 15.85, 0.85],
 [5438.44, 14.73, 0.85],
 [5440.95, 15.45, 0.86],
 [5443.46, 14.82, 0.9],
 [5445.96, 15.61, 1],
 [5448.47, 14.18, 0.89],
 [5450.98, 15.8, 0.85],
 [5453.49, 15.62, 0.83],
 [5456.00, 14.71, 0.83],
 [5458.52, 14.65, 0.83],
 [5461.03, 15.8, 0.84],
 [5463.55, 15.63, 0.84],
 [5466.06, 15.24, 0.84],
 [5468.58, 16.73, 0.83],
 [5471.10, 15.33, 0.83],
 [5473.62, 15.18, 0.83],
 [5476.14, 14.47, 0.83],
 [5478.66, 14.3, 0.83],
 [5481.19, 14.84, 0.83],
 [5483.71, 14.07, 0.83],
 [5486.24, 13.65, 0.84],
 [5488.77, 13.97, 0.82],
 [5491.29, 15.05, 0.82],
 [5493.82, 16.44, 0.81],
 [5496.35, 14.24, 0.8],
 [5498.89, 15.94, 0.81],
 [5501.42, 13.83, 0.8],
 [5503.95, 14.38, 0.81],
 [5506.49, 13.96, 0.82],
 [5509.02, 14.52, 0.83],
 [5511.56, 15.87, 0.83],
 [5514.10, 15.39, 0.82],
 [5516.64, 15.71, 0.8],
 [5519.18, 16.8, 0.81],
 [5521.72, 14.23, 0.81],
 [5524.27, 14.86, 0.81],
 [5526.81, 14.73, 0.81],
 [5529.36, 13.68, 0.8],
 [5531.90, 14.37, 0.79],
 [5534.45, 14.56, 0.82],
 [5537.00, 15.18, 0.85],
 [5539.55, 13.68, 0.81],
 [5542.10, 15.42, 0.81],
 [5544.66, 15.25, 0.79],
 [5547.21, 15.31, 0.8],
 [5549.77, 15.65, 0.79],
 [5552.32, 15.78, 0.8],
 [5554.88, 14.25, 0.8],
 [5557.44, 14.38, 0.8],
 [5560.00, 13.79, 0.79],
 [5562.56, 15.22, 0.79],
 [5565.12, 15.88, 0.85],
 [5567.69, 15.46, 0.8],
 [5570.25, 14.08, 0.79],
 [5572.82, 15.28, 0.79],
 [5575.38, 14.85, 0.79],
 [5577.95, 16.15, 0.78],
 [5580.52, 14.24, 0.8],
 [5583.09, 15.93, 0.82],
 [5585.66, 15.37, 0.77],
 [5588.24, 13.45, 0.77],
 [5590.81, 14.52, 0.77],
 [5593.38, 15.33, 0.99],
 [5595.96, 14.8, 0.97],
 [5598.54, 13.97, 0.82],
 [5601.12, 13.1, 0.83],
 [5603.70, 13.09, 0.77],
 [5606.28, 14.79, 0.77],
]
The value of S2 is 1.7 angstrom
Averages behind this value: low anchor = 15.6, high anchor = 15.2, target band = 14.7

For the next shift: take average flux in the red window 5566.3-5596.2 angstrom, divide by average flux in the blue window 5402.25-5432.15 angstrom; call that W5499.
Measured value 1.01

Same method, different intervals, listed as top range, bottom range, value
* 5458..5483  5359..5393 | 0.98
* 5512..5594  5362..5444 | 0.99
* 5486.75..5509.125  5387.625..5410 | 1.01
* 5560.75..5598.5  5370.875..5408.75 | 0.99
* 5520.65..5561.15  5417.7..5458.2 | 0.96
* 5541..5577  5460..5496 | 1.00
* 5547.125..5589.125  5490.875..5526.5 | 1.00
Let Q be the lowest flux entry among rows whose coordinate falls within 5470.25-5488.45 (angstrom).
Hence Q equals 13.65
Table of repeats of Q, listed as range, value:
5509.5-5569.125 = 13.68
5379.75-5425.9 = 13.43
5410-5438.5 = 13.86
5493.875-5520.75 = 13.83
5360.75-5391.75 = 14.42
